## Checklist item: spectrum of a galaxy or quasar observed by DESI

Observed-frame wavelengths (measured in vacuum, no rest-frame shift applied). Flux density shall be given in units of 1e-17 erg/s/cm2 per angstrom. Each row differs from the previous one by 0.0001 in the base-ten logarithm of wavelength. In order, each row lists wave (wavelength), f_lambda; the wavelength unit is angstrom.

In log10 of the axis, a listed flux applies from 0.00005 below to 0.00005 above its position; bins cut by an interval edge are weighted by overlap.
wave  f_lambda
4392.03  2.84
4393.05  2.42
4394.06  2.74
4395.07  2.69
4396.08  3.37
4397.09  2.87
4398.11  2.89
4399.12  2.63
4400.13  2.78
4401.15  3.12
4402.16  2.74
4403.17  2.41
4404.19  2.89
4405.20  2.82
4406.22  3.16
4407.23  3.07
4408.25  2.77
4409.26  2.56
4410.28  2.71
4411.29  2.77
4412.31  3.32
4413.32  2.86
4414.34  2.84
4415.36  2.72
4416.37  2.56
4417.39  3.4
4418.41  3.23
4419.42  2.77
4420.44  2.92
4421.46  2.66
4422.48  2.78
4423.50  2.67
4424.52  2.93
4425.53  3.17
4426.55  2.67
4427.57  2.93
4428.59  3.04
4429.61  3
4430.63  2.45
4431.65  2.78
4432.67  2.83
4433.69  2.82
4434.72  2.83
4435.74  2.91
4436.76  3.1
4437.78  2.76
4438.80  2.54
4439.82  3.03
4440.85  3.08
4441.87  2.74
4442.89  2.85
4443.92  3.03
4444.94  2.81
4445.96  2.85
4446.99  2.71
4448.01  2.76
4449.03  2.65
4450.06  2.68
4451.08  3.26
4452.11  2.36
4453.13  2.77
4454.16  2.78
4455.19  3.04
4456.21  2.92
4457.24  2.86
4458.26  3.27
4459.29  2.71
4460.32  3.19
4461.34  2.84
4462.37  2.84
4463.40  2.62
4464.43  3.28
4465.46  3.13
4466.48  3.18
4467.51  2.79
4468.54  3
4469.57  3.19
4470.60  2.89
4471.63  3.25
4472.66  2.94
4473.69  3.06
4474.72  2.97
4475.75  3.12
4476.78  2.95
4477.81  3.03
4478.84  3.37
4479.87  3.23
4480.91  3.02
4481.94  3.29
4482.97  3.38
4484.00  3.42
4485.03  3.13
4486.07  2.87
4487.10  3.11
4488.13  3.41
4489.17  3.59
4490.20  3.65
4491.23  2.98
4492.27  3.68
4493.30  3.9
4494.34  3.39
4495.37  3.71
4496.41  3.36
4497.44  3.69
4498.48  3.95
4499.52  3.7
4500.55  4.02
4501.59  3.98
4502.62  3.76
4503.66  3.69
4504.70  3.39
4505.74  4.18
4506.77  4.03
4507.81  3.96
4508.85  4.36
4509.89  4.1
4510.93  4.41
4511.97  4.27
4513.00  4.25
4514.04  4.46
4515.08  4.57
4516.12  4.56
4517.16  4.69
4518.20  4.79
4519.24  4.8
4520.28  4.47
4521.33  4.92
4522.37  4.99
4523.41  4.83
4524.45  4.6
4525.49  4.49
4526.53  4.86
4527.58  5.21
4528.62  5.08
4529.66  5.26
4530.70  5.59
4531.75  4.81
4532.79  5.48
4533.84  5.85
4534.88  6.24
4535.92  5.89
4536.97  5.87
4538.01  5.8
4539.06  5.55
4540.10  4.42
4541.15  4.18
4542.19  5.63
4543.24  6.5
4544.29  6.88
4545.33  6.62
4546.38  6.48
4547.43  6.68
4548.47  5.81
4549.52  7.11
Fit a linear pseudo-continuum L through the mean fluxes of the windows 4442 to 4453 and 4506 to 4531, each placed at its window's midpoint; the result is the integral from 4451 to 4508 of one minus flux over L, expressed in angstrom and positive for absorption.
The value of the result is 5.5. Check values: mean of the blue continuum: 2.79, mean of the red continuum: 4.64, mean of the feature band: 3.27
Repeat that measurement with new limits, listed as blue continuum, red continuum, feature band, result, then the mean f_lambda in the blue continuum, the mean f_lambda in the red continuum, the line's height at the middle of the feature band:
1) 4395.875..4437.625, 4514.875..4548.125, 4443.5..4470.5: 6.0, 2.87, 5.34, 3.74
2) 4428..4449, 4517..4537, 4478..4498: 3.6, 2.84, 5.13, 4.12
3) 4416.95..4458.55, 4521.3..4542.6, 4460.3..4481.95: 3.8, 2.87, 5.22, 3.7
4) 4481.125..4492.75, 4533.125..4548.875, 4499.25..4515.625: 0.8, 3.31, 5.89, 4.29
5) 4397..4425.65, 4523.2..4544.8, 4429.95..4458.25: 5.6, 2.86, 5.39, 3.53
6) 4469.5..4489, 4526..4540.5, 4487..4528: 2.0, 3.14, 5.43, 4.34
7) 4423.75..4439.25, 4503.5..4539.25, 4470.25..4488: 3.5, 2.85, 4.81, 3.89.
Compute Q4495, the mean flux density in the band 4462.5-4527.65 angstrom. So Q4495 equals 3.73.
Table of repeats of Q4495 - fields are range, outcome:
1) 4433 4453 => 2.83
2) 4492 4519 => 4.05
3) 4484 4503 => 3.54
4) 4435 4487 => 2.97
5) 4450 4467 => 2.93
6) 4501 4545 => 4.86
